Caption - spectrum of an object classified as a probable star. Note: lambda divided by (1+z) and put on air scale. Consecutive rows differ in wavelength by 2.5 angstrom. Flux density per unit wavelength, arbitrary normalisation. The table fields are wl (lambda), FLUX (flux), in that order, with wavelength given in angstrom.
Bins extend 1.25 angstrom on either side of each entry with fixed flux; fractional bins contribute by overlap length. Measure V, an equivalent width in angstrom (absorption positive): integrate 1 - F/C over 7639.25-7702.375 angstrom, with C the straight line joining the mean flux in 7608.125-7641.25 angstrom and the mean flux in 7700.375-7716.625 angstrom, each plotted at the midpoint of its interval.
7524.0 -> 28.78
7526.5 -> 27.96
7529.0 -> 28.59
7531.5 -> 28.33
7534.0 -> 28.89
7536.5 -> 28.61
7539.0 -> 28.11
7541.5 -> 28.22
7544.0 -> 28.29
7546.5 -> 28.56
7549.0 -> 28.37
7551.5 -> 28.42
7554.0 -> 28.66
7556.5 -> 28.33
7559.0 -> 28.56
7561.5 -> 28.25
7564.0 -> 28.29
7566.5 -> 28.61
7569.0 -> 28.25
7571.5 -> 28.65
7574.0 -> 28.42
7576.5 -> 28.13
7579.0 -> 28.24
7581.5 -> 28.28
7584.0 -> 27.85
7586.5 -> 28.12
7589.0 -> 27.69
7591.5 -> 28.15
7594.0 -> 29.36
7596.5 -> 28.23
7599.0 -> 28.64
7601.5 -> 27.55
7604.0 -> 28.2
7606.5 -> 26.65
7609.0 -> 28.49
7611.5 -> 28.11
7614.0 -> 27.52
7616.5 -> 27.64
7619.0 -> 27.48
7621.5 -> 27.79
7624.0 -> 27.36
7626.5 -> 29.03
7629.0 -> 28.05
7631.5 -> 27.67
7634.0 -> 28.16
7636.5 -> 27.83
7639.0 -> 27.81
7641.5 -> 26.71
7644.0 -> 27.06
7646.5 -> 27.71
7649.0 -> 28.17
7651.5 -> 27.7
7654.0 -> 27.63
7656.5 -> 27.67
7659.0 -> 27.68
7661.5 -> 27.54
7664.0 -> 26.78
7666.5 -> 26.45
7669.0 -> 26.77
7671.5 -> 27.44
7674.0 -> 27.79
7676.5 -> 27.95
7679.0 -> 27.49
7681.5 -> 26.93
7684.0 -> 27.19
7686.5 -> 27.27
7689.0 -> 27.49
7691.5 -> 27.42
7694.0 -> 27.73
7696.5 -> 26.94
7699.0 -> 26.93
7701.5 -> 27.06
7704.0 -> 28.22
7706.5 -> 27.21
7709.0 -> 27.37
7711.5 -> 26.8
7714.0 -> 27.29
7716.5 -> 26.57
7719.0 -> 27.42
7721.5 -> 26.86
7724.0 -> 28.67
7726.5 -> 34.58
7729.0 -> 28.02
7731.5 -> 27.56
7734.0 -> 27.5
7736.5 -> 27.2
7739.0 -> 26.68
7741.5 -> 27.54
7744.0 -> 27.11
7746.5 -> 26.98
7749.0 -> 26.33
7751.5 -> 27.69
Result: 0.43 angstrom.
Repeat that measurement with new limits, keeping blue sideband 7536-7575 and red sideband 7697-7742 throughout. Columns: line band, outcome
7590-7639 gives 0.3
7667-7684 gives 0.4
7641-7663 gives 0.4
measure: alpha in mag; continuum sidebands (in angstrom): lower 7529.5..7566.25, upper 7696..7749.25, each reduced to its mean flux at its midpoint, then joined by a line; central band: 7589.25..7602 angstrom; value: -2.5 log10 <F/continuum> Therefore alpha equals -0.01 mag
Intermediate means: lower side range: 28.4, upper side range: 27.6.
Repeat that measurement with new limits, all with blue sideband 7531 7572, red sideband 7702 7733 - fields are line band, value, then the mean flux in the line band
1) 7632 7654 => 0.022 mag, 27.6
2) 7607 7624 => 0.020 mag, 27.8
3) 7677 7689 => 0.032 mag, 27.3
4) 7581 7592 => 0.014 mag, 28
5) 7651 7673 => 0.034 mag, 27.3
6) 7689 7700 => 0.031 mag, 27.3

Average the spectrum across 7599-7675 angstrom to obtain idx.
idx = 27.6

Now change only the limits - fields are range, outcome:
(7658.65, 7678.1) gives 27.3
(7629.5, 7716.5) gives 27.4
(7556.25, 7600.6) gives 28.3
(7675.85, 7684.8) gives 27.4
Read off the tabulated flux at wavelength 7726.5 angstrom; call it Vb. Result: 34.58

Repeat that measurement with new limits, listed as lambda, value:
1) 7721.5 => 26.86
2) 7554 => 28.66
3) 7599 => 28.64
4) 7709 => 27.37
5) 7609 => 28.49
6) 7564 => 28.29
